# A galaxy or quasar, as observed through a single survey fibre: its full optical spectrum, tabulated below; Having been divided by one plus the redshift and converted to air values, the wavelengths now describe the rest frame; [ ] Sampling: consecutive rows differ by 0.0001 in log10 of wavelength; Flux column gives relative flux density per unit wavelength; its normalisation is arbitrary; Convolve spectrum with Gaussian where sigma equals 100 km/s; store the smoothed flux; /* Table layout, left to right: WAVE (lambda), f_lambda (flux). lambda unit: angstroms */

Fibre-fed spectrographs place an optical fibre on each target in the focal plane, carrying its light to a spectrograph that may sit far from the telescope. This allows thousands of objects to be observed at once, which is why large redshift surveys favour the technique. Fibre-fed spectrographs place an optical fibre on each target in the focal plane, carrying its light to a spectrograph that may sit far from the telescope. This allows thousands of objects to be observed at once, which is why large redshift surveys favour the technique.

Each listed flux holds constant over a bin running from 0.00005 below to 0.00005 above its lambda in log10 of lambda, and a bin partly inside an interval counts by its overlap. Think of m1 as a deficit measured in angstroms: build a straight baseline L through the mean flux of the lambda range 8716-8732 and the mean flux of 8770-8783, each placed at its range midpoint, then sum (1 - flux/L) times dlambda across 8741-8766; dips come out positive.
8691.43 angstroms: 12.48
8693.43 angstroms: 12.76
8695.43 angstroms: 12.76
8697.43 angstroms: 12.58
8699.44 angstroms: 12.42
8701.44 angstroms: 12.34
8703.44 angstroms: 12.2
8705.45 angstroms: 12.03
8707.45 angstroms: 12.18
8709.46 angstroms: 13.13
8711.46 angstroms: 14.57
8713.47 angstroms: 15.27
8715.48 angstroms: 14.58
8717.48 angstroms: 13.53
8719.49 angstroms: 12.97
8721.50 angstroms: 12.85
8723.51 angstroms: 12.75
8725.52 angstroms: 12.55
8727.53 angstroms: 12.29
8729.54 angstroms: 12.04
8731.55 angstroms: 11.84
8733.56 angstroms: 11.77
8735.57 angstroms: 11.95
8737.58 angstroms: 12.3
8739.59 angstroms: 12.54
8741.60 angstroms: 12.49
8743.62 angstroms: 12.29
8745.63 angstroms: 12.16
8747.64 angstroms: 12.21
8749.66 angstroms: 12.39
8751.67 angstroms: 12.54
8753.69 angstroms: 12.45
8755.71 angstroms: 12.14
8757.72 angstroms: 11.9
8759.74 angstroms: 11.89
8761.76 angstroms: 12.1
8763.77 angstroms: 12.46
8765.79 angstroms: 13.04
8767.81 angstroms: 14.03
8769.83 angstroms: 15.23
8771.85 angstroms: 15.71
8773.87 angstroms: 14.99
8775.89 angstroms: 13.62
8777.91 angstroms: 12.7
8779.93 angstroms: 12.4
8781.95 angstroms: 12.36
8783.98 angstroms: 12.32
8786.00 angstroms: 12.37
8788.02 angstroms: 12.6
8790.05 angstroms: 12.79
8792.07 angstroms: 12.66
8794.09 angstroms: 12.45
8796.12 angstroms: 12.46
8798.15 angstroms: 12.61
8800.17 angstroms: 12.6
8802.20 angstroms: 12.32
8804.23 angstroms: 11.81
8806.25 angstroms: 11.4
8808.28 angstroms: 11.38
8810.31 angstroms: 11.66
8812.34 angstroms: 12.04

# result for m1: 1.9 angstroms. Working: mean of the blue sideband 12.7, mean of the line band 12.3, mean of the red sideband 13.7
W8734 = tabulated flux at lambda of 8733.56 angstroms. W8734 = 11.77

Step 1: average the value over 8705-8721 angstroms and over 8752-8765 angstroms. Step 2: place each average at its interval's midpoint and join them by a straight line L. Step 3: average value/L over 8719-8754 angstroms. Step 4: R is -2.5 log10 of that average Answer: 0.04 mag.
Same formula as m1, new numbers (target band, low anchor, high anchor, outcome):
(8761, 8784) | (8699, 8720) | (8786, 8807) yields -1.56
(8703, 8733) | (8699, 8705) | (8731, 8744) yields -1.82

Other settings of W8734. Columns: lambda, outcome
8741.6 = 12.49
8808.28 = 11.38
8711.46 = 14.57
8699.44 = 12.42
